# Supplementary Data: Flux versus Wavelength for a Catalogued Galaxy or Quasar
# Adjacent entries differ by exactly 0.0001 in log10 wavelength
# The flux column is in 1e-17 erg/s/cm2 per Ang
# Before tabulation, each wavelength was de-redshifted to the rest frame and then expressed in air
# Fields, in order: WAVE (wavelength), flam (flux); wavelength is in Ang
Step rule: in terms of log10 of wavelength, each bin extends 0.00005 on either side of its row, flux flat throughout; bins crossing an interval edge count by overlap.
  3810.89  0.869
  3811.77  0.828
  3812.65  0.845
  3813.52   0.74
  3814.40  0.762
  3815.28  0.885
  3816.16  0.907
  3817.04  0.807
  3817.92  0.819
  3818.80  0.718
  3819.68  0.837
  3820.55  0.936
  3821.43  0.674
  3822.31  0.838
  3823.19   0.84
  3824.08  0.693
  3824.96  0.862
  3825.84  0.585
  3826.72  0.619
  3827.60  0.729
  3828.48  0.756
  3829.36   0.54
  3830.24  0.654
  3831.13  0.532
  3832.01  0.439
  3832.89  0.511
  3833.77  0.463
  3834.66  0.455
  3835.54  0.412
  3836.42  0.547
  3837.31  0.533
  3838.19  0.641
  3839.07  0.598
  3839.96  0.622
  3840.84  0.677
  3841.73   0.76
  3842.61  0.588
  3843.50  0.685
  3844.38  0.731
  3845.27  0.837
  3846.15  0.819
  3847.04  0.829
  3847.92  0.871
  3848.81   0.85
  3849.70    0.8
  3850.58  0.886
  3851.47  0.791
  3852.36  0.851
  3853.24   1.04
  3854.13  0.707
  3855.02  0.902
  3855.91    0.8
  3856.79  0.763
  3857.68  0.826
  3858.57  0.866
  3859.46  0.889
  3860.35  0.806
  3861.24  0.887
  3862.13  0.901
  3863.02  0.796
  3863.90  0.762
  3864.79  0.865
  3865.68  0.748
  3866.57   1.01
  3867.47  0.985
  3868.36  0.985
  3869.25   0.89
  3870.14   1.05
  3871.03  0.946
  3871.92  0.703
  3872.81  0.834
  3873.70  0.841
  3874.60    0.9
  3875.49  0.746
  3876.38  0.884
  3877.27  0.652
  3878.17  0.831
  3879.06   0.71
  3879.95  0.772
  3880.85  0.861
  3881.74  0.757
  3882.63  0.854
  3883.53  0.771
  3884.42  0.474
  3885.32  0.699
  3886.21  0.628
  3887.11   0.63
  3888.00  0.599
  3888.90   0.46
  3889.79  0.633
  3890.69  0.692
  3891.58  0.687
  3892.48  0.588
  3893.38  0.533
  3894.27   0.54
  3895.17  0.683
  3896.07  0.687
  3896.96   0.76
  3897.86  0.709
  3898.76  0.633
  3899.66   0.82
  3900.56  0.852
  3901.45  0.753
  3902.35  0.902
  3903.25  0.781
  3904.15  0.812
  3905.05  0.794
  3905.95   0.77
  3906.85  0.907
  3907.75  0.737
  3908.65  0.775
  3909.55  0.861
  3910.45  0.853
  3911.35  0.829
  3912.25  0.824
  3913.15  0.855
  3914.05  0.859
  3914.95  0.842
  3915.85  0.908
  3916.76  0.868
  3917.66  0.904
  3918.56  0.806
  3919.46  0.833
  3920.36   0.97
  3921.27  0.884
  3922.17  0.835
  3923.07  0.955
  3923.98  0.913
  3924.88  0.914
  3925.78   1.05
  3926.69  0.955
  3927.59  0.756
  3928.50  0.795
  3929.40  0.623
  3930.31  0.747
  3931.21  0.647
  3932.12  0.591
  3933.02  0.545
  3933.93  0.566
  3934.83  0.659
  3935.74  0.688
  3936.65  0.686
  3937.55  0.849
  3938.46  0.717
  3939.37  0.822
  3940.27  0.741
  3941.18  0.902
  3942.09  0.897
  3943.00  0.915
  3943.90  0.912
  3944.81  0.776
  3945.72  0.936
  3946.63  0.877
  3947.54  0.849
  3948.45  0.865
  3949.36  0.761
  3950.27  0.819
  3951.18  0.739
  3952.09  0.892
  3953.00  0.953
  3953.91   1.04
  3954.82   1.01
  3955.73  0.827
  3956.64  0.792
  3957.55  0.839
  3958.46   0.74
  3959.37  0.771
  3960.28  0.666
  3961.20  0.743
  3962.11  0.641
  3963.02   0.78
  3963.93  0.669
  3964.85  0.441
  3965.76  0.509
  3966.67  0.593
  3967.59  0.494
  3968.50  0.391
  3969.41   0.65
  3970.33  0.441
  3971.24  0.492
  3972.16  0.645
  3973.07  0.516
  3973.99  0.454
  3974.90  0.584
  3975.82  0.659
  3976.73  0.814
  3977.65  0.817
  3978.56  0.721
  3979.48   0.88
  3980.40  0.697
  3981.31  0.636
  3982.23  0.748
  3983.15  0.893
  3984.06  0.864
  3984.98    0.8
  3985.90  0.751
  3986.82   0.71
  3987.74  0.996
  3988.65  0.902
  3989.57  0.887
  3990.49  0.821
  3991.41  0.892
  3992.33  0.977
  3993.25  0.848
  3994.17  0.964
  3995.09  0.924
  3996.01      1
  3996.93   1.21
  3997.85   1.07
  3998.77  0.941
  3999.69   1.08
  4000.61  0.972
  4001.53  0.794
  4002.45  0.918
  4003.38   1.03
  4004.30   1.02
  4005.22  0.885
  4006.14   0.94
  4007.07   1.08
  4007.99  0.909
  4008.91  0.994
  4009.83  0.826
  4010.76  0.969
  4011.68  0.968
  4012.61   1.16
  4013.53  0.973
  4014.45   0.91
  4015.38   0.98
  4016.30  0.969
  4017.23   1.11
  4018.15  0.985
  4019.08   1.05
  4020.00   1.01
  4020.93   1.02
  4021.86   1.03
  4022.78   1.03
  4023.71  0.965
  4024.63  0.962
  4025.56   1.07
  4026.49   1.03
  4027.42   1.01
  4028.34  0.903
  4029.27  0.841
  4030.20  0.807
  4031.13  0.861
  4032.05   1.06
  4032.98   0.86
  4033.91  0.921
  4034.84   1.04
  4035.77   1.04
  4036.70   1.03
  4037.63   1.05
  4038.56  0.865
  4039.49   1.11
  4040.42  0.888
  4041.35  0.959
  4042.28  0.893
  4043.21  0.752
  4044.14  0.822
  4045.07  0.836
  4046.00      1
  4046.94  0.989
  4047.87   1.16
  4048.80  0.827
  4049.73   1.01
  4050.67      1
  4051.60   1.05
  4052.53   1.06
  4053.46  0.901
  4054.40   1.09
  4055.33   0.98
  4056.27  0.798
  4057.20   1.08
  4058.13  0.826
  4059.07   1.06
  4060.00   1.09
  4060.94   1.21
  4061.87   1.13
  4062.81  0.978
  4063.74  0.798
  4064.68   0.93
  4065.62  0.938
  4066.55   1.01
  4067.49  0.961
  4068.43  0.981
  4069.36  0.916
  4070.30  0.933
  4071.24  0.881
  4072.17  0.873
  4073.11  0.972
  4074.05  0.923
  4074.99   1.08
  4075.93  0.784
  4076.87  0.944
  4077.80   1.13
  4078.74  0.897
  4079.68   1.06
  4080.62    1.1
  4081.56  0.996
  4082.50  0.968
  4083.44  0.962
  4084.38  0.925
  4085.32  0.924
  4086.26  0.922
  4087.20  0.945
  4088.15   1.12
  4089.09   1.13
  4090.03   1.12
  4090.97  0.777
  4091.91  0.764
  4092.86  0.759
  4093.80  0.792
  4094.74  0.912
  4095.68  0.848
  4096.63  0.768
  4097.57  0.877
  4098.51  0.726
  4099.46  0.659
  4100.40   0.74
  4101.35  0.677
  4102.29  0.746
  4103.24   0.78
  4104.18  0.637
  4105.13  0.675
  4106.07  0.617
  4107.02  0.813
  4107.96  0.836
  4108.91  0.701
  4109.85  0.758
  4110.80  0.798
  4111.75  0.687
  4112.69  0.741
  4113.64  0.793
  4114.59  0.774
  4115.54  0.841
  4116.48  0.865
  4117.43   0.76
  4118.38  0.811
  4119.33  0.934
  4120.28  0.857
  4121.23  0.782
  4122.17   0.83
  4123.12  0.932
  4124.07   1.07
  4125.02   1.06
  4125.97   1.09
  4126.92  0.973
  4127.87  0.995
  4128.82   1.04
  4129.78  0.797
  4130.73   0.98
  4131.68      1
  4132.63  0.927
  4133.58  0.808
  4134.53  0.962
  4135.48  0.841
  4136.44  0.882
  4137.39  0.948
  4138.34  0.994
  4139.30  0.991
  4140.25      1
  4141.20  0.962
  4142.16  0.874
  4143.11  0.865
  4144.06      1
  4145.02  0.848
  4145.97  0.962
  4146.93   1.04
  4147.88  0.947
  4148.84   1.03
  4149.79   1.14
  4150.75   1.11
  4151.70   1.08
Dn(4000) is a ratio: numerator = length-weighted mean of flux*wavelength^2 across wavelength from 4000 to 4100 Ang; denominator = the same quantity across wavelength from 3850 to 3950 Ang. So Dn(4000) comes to 1.3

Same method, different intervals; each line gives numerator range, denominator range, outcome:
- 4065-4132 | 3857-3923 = 1.24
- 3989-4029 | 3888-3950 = 1.31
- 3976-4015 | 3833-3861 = 1.33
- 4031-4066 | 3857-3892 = 1.34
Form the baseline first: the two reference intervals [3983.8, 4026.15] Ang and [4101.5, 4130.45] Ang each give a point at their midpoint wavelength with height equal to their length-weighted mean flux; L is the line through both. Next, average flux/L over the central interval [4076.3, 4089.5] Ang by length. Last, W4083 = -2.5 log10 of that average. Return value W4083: -0.15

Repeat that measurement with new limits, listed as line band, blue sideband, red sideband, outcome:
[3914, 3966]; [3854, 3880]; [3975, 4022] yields 0.11 mag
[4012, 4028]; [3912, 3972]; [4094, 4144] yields -0.25 mag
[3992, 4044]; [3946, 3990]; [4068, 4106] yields -0.21 mag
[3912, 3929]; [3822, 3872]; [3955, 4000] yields -0.16 mag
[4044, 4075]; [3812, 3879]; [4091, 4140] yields -0.18 mag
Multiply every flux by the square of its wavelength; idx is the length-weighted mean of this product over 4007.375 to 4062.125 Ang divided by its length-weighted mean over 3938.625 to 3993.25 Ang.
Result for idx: 1.33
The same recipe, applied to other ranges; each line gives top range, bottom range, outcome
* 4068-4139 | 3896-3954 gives 1.18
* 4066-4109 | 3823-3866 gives 1.37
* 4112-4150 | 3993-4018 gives 1.00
